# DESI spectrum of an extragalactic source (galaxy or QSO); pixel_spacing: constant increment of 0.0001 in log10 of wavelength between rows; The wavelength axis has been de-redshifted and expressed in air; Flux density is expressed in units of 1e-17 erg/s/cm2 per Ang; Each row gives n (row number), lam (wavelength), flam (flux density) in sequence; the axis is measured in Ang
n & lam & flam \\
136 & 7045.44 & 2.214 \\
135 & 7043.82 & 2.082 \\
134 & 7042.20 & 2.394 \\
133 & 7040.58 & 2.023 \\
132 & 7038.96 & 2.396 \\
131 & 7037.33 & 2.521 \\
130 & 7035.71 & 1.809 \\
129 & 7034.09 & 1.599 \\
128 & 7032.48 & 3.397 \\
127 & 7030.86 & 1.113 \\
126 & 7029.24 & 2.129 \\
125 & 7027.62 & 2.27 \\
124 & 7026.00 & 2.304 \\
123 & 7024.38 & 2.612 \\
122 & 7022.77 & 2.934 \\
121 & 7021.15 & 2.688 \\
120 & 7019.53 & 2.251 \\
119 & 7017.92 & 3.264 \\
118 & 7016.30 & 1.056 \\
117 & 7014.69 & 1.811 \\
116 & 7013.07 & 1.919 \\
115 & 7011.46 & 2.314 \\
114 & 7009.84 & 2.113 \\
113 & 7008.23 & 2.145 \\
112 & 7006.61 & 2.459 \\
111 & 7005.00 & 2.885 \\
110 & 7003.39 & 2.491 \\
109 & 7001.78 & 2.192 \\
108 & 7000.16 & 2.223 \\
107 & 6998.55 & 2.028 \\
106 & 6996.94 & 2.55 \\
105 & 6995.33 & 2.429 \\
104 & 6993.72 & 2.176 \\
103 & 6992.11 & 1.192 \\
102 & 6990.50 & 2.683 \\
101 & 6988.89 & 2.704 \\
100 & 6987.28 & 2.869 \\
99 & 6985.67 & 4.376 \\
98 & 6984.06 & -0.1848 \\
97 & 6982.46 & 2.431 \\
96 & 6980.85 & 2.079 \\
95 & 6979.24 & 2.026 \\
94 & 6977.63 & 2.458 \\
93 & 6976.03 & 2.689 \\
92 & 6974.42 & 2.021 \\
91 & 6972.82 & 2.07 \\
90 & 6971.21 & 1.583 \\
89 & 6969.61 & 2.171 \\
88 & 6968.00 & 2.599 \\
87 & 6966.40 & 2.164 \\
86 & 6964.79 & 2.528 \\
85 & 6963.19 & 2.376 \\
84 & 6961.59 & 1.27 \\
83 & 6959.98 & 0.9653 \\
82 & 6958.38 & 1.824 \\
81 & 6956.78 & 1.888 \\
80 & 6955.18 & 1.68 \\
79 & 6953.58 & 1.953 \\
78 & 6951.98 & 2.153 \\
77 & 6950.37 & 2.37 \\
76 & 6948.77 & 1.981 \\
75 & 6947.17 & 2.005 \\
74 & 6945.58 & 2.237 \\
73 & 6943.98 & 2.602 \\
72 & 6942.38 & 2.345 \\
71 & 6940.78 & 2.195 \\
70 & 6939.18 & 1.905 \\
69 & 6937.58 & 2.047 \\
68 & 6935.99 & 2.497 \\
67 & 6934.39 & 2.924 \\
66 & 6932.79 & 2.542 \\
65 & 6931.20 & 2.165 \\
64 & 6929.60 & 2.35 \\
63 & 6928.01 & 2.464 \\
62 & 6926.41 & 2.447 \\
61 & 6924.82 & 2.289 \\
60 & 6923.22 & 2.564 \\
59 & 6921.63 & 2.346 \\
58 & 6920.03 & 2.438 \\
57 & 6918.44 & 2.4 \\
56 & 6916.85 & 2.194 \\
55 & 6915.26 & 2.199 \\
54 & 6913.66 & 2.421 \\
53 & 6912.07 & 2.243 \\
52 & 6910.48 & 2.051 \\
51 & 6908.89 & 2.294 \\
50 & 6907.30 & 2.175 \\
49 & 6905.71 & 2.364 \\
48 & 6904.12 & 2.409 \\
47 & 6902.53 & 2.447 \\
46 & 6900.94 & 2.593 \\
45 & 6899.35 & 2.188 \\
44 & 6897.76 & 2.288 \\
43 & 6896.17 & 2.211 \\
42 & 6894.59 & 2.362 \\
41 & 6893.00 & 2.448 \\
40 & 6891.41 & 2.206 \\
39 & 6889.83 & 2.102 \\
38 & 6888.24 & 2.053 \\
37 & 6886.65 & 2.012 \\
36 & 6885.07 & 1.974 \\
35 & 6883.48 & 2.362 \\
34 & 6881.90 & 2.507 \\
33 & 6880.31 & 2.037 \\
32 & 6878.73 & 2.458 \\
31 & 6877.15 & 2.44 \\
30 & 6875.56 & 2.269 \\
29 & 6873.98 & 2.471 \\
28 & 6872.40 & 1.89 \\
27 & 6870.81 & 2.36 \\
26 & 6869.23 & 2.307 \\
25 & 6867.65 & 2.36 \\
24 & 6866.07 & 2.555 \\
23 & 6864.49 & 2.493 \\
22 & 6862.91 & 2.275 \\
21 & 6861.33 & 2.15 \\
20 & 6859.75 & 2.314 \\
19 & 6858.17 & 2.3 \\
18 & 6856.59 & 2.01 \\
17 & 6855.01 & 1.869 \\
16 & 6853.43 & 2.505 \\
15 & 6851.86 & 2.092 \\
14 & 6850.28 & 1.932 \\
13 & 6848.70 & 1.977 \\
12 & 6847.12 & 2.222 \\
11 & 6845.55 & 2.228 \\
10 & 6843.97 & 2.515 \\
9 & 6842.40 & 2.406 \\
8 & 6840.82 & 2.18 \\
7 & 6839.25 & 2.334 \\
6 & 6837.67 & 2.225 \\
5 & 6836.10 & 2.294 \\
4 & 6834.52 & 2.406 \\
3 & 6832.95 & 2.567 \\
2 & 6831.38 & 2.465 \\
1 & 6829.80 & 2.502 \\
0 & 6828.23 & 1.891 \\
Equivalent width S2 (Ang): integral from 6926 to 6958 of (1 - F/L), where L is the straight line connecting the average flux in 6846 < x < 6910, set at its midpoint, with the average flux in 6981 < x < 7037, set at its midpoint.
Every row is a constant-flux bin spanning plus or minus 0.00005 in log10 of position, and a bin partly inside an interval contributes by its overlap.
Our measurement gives 0.5 Ang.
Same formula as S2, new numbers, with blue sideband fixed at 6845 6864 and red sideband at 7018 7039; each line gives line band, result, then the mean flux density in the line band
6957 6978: 2.2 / 2.04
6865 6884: -1.4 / 2.34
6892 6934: -2.4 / 2.35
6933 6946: -0.6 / 2.35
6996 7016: 0.7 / 2.23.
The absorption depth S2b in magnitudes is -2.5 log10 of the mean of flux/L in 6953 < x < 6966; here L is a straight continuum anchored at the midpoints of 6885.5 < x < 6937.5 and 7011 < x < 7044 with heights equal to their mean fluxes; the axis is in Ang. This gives 0.25 mag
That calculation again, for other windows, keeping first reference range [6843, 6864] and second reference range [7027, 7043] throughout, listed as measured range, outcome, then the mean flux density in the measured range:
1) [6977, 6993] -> -0.04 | 2.26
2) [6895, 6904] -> -0.08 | 2.35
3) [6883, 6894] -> 0.01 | 2.16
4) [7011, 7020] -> 0.04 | 2.09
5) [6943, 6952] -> -0.03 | 2.23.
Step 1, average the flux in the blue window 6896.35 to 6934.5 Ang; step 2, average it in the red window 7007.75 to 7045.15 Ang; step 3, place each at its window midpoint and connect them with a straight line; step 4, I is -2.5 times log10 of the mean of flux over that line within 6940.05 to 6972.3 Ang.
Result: 0.13 mag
